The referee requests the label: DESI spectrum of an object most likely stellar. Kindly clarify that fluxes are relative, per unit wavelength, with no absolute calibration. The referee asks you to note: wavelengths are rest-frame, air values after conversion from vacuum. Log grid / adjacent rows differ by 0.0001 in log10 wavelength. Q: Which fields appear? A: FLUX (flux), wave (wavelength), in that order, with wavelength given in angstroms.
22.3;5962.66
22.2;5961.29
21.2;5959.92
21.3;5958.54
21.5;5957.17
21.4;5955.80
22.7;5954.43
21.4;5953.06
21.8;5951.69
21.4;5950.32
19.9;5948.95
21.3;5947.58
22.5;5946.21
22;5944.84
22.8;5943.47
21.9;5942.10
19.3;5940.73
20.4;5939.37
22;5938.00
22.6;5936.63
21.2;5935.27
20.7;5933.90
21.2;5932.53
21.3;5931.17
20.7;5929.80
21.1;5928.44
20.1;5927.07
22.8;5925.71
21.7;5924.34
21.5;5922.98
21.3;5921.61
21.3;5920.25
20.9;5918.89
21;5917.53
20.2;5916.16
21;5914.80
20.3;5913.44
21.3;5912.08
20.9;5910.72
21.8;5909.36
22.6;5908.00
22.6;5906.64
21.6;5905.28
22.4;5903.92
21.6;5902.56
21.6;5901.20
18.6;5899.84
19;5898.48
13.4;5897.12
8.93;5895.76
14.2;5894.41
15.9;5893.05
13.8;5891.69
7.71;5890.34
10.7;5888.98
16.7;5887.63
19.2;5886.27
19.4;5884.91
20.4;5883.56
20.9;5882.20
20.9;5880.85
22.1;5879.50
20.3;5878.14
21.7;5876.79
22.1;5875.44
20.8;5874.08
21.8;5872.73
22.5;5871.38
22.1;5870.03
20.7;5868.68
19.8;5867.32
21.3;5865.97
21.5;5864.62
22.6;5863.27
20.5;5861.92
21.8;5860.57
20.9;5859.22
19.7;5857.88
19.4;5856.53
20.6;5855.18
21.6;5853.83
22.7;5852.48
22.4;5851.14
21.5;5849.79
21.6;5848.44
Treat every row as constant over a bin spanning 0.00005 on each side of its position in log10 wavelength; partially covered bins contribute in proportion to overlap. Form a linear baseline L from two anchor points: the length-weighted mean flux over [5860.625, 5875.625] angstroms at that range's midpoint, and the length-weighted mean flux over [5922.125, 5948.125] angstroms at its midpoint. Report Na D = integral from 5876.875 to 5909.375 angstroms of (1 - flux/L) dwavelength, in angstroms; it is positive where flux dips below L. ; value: 4.92 angstroms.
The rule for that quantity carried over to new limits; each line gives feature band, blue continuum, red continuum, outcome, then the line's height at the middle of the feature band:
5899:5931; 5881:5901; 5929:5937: -4.0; 19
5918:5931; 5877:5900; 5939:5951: -1.1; 19.6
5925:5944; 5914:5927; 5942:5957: 0.2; 21.5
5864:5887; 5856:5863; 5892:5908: -1.6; 19.7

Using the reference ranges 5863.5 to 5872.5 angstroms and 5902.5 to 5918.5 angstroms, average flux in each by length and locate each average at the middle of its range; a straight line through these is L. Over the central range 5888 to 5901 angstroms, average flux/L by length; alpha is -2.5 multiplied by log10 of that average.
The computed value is 0.47 mag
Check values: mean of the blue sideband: 21.4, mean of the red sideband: 21.4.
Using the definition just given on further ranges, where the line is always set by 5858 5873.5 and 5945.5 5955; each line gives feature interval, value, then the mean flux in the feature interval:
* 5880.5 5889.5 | 0.17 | 18.4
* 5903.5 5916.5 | 0.00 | 21.5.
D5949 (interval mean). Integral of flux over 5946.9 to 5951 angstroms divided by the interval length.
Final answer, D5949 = 20.9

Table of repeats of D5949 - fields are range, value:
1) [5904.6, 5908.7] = 22.3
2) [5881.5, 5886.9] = 20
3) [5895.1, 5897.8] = 11.2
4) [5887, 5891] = 11.7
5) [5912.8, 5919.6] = 20.7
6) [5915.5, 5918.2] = 20.5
